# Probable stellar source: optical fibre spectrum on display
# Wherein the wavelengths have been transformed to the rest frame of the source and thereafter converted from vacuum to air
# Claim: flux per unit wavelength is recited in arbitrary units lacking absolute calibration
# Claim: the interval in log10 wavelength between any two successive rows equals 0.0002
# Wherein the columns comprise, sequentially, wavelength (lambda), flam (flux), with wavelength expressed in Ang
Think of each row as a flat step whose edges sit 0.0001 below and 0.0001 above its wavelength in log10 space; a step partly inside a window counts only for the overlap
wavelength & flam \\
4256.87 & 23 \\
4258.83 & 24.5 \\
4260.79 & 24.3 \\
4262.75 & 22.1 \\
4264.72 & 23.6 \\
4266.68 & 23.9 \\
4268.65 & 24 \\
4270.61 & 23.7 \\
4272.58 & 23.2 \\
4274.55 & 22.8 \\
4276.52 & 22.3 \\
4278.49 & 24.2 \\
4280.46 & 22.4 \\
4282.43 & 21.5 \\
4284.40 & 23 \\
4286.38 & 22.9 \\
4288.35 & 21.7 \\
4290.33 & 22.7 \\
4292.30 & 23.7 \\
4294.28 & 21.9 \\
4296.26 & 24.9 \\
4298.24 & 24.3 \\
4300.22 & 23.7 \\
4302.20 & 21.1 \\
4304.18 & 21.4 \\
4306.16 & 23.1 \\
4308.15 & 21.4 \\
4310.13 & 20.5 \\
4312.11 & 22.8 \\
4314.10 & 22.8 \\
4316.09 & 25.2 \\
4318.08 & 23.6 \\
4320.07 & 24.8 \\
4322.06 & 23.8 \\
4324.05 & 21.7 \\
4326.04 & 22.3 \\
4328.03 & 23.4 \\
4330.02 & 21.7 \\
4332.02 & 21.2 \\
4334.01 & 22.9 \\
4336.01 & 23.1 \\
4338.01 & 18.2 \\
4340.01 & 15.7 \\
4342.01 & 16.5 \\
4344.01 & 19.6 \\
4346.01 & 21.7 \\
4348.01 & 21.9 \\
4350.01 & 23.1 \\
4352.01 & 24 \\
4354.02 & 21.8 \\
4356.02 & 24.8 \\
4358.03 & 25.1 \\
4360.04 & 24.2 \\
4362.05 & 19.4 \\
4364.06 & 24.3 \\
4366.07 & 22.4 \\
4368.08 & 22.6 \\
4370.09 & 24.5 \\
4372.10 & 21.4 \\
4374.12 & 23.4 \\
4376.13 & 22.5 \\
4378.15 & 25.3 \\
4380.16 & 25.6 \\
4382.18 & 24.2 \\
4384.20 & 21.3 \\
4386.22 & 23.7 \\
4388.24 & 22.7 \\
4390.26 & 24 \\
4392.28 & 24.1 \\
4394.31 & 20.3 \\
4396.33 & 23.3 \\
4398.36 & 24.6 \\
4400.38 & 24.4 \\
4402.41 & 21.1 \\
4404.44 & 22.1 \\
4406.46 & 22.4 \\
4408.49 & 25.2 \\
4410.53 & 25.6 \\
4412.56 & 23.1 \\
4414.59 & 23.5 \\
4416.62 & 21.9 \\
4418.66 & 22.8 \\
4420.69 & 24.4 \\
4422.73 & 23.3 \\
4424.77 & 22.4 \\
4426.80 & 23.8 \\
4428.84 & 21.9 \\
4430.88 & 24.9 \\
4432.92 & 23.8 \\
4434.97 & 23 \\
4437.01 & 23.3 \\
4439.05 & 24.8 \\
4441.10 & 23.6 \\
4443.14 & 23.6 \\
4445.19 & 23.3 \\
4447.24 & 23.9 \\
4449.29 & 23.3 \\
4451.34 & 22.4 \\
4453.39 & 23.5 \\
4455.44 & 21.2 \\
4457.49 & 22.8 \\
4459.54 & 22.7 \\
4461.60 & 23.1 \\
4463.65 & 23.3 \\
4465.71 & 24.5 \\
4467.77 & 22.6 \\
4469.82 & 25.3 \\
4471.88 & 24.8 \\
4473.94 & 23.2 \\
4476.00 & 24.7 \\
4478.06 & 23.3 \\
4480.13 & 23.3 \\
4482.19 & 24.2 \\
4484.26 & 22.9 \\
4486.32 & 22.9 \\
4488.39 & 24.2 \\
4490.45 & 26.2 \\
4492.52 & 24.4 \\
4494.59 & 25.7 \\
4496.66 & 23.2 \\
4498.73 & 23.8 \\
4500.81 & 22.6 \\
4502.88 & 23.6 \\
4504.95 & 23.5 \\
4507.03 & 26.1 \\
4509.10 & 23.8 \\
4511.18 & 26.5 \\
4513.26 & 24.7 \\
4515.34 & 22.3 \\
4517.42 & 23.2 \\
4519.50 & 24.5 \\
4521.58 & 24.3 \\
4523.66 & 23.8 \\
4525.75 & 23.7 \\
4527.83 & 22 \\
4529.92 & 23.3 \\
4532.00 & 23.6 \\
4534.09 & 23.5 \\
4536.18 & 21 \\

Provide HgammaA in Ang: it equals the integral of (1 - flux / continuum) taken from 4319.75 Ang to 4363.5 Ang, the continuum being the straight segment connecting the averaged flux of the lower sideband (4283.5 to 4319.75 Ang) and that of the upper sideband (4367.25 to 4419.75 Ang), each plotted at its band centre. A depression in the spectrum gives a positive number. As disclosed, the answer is 2.3 Ang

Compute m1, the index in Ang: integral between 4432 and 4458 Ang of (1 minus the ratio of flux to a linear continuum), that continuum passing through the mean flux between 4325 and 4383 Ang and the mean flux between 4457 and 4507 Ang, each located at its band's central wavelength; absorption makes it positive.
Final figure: 0.1 Ang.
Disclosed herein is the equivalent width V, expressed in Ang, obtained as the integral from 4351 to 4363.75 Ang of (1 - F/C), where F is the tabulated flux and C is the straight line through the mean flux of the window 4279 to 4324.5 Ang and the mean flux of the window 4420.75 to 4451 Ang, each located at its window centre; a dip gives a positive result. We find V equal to -0.09 Ang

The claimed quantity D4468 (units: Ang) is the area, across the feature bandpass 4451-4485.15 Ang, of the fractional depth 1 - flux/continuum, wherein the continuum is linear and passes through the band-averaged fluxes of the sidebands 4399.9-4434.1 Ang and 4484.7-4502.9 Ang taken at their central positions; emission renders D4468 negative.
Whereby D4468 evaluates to 0.6 Ang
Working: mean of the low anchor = 23.3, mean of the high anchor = 24.1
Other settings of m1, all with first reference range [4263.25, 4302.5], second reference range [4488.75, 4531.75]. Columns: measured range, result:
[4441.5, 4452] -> 0.19 Ang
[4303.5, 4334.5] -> 0.77 Ang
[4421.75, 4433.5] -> 0.19 Ang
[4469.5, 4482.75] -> -0.08 Ang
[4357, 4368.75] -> 0.21 Ang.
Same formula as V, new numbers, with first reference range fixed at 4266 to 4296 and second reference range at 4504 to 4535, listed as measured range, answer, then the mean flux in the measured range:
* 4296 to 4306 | 0.0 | 23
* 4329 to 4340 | 1.1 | 20.9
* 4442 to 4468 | 0.6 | 23.1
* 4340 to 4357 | 1.4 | 21.3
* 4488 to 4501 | -0.3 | 24.4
